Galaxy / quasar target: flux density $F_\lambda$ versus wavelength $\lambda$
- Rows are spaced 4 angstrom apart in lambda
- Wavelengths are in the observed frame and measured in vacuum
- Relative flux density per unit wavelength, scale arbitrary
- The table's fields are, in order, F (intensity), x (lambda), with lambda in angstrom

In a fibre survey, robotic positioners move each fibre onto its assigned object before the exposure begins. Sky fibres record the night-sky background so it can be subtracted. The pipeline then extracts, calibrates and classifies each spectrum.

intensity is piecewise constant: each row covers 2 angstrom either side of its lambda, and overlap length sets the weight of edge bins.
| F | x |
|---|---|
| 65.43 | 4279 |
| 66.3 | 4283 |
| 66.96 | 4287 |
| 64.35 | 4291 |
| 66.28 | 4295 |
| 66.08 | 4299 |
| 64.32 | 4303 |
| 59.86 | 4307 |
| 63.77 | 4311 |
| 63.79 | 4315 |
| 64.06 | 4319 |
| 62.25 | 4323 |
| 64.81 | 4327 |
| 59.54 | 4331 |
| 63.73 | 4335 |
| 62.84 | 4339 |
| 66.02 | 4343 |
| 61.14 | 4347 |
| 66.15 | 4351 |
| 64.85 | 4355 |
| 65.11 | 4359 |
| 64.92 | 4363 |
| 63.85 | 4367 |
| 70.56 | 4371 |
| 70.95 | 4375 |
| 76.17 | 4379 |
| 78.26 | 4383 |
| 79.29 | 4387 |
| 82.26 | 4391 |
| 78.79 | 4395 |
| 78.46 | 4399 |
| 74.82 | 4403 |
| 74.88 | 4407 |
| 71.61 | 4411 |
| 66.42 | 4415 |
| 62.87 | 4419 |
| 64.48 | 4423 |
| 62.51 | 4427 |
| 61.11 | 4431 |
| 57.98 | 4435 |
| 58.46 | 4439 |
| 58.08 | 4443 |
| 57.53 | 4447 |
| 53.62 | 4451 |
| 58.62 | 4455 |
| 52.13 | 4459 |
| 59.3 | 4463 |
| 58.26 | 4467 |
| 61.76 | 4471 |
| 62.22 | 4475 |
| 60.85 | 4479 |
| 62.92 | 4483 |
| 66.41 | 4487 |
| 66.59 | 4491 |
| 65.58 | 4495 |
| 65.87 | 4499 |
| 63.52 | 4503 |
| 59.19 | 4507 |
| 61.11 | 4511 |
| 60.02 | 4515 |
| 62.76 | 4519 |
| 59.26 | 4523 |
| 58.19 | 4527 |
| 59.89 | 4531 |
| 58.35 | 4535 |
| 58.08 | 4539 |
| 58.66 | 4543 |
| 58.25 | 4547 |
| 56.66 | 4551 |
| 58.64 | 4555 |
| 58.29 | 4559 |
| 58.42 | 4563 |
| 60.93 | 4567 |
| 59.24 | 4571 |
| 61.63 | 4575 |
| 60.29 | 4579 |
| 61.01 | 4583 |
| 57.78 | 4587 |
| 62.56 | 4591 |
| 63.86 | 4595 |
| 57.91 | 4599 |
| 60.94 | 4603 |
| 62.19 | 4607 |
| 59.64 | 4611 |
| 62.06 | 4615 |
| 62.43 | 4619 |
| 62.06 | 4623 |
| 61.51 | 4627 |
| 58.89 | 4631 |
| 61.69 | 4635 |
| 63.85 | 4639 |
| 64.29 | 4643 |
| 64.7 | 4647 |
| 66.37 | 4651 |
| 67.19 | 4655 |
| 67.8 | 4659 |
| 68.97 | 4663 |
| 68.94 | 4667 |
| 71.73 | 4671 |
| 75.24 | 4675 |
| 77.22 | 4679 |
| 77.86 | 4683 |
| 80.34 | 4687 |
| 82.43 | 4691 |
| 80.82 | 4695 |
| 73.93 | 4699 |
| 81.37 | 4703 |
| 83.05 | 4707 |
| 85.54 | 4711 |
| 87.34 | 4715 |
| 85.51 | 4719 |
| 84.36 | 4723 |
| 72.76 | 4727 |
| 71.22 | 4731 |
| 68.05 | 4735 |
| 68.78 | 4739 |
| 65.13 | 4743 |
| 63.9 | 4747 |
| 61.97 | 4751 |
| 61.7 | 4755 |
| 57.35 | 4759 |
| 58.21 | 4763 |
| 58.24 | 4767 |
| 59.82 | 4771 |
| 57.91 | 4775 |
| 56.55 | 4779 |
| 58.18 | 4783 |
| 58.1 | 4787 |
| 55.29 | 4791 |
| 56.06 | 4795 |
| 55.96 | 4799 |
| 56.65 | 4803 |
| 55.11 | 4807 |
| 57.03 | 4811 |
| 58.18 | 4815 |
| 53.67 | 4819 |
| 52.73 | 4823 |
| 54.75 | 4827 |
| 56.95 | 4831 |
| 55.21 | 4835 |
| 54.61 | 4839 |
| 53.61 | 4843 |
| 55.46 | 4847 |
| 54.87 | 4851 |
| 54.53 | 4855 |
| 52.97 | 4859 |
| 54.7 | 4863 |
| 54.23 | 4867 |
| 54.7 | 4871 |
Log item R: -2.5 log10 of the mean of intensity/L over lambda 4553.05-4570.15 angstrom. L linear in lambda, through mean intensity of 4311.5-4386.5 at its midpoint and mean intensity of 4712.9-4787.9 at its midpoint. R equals 0.124 mag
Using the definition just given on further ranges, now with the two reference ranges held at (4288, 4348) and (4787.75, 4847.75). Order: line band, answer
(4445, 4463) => 0.10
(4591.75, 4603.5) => -0.04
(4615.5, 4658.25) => -0.09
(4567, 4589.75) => -0.01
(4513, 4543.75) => 0.01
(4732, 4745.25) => -0.19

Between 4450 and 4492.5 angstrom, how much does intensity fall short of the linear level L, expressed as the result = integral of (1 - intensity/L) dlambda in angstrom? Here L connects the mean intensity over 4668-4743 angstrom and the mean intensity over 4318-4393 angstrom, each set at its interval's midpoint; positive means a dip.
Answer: 6.4 angstrom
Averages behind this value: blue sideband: 67.8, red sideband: 77.7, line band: 60.3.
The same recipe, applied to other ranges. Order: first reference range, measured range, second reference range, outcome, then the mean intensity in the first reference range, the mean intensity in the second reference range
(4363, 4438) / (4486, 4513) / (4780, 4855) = 1.2 angstrom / 70.5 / 55.7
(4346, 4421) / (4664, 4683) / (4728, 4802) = -3.1 angstrom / 71.3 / 60.8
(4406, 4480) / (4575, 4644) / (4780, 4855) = -3.2 angstrom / 61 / 55.7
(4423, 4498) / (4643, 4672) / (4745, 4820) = -4.3 angstrom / 60.4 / 57.9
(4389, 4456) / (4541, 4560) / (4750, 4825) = 1.5 angstrom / 66.1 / 57.2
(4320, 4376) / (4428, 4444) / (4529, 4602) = 0.9 angstrom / 64.6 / 59.5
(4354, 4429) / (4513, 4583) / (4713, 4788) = 9.8 angstrom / 71.2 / 66.2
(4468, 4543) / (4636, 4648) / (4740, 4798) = -0.7 angstrom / 61.7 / 59.3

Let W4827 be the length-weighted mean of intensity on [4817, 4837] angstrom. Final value 54.7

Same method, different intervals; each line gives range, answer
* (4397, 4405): 76.6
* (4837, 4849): 54.6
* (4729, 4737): 69.6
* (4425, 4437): 60.5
